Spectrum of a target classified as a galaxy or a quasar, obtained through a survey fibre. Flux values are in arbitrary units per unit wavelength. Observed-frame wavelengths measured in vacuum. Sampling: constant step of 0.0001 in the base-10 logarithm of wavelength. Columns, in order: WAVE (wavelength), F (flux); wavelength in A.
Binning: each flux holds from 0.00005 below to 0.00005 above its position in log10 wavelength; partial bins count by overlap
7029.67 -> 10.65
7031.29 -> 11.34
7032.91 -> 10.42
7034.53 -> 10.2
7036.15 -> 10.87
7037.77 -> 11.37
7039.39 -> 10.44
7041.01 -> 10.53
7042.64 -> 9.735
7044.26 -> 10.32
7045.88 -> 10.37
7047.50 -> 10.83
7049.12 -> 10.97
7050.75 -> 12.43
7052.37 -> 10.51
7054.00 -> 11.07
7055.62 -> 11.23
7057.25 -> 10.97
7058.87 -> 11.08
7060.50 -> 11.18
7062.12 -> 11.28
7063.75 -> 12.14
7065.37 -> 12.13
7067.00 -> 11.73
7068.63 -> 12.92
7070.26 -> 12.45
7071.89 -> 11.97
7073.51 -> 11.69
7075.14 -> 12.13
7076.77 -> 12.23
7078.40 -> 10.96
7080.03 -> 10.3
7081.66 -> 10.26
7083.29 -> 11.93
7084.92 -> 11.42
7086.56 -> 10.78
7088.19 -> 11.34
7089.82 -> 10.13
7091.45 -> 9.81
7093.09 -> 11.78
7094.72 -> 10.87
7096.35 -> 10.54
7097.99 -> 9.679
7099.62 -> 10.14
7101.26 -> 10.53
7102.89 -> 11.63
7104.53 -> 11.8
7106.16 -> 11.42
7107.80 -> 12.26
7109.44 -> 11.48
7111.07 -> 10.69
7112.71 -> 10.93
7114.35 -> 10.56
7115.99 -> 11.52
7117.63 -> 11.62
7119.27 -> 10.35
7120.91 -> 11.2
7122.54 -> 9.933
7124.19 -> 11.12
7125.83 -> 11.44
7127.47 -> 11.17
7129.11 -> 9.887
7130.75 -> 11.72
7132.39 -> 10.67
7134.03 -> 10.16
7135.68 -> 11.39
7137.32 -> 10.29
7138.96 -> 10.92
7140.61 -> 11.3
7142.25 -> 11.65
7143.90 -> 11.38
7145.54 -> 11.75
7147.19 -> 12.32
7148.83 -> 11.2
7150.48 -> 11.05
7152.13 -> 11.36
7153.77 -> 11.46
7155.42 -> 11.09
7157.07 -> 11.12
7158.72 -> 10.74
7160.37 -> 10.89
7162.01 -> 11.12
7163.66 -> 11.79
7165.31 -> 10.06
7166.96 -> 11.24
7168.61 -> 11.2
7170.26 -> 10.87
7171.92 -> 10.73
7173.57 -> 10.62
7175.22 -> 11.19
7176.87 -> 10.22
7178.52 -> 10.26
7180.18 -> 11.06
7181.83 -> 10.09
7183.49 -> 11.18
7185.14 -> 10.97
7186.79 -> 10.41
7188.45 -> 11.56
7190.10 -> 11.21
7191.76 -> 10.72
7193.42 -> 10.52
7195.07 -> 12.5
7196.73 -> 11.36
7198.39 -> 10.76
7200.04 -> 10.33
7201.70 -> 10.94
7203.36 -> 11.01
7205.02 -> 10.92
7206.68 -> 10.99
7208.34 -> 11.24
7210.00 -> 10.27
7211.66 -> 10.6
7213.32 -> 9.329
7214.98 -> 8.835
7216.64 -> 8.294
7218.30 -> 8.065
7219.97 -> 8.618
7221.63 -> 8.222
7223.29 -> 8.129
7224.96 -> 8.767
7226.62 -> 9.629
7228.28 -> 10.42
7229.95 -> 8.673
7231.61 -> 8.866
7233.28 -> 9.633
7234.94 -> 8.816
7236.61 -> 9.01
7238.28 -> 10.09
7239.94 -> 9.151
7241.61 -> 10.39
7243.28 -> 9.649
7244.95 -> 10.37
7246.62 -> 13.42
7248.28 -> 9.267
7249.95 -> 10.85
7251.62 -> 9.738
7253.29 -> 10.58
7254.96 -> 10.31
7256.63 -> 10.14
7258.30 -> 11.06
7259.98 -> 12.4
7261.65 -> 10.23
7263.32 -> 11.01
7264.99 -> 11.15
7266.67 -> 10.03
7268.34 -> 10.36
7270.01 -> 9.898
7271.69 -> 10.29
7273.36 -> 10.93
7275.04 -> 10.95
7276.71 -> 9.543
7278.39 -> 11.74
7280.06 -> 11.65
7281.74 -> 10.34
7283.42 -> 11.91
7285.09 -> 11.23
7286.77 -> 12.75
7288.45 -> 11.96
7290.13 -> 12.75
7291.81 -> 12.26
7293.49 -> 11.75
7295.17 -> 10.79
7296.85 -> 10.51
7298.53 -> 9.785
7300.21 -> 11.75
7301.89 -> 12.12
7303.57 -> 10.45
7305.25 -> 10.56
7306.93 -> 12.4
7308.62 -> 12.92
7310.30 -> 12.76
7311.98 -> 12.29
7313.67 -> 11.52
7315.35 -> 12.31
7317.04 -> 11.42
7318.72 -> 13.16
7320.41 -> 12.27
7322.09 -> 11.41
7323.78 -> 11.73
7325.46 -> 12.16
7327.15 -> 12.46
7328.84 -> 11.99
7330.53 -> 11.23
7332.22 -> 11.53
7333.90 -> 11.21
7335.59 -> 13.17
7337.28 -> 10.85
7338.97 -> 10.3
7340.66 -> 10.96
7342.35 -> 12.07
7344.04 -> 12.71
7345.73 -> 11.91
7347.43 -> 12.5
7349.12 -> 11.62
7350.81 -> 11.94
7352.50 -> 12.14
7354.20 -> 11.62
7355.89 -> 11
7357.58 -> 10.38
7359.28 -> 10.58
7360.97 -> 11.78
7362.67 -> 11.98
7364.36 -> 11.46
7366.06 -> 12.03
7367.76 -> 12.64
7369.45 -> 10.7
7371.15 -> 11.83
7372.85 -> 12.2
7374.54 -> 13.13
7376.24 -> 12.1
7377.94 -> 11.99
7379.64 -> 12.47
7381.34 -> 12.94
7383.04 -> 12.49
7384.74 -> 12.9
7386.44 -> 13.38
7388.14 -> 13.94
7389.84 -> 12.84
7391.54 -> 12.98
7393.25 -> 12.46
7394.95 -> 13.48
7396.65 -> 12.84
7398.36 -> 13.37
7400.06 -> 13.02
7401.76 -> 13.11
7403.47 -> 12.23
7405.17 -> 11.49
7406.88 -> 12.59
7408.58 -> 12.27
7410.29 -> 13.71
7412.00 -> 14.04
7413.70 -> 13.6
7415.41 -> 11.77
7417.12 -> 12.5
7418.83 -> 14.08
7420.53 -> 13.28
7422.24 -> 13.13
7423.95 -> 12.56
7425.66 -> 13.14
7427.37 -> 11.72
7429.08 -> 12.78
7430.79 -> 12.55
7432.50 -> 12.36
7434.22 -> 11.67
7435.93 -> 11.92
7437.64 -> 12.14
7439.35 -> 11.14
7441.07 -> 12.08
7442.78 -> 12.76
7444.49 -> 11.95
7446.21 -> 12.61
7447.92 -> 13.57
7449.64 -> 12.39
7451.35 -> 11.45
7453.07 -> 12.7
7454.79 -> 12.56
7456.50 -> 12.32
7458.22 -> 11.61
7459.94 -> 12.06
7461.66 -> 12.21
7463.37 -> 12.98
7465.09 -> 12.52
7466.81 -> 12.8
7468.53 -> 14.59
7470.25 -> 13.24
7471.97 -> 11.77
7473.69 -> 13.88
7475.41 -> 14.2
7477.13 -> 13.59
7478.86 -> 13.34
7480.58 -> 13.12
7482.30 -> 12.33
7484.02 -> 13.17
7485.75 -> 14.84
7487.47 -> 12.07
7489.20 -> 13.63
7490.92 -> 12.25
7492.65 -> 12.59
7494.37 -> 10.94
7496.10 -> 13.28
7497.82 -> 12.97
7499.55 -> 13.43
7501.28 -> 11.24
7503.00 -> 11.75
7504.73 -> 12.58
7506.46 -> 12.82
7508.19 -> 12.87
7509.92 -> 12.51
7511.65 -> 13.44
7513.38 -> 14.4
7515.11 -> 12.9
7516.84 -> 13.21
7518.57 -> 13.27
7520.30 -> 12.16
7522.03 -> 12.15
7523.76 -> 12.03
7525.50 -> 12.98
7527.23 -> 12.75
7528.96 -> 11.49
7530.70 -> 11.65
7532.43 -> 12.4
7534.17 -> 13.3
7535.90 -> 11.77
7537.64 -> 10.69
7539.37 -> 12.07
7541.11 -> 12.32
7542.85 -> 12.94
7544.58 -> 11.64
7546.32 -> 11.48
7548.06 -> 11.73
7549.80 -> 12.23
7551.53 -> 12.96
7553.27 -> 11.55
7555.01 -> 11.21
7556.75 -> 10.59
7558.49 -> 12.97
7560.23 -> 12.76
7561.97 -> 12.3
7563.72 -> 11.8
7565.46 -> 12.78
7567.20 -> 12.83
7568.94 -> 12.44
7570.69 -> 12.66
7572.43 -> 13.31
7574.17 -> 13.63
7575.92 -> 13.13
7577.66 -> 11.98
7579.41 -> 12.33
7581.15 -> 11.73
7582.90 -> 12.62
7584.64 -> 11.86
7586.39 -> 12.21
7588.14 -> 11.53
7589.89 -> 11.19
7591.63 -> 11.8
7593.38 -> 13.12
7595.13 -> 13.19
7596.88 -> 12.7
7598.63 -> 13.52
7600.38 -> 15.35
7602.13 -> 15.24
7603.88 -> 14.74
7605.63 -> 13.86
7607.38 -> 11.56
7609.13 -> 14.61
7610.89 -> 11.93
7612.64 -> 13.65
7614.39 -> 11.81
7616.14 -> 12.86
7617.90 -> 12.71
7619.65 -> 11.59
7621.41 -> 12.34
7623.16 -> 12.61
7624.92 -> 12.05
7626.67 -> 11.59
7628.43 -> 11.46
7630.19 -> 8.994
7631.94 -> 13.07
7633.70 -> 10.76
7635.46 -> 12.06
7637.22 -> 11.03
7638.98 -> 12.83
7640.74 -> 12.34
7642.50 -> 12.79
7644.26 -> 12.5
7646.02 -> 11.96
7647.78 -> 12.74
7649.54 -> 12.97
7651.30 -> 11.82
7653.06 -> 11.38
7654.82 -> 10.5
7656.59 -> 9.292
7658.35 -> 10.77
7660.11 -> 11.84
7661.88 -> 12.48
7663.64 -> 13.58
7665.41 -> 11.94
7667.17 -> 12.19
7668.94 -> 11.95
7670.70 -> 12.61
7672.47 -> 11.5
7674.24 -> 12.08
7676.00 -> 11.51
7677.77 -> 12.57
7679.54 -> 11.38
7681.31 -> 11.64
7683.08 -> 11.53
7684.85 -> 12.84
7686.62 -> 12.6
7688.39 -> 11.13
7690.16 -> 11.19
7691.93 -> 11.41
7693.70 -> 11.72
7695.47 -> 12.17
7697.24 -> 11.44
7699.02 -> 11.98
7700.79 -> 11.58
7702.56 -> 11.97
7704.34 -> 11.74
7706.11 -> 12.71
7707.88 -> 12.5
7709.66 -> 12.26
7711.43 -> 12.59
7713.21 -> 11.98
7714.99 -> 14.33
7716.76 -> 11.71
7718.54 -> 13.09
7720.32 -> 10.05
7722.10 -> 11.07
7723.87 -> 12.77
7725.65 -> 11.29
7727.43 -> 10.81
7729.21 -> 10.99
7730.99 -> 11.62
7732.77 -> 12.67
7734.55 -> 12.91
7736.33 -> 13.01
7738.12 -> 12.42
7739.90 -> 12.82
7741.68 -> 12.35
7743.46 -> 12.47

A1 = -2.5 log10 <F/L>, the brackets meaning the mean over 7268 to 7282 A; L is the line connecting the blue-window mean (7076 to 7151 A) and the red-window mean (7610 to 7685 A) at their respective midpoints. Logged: 0.06 mag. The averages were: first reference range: 11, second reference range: 11.9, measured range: 10.7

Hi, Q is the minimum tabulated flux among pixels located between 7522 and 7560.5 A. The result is 10.59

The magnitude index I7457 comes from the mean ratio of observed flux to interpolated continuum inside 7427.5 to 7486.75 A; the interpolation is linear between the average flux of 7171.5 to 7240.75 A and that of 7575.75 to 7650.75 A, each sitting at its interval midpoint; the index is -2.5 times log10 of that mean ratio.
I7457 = -0.10 mag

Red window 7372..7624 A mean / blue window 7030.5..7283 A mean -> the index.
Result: 1.18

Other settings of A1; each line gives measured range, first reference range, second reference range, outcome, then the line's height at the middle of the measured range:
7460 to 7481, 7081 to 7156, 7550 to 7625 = -0.08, 12.2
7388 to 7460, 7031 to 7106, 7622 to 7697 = -0.10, 11.5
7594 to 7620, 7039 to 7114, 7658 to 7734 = -0.13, 11.8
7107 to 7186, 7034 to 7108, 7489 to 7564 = 0.03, 11.3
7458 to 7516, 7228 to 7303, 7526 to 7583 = -0.09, 11.9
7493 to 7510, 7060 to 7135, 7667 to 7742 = -0.06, 11.7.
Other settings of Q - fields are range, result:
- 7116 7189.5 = 9.887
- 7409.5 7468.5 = 11.14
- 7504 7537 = 11.49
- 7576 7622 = 11.19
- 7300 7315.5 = 10.45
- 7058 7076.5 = 11.08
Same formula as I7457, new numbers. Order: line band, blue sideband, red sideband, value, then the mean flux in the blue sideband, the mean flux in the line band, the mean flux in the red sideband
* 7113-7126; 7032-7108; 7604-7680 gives 0.03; 11.1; 10.9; 12.1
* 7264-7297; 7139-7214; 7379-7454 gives 0.05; 11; 11.2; 12.7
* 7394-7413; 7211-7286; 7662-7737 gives -0.20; 10.1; 12.9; 12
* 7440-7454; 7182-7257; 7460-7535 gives -0.01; 10.1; 12.4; 12.8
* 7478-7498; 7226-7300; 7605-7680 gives -0.13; 10.6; 12.9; 12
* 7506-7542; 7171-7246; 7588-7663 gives -0.07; 10.1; 12.5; 12.3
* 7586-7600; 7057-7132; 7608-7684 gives -0.05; 11.2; 12.5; 12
